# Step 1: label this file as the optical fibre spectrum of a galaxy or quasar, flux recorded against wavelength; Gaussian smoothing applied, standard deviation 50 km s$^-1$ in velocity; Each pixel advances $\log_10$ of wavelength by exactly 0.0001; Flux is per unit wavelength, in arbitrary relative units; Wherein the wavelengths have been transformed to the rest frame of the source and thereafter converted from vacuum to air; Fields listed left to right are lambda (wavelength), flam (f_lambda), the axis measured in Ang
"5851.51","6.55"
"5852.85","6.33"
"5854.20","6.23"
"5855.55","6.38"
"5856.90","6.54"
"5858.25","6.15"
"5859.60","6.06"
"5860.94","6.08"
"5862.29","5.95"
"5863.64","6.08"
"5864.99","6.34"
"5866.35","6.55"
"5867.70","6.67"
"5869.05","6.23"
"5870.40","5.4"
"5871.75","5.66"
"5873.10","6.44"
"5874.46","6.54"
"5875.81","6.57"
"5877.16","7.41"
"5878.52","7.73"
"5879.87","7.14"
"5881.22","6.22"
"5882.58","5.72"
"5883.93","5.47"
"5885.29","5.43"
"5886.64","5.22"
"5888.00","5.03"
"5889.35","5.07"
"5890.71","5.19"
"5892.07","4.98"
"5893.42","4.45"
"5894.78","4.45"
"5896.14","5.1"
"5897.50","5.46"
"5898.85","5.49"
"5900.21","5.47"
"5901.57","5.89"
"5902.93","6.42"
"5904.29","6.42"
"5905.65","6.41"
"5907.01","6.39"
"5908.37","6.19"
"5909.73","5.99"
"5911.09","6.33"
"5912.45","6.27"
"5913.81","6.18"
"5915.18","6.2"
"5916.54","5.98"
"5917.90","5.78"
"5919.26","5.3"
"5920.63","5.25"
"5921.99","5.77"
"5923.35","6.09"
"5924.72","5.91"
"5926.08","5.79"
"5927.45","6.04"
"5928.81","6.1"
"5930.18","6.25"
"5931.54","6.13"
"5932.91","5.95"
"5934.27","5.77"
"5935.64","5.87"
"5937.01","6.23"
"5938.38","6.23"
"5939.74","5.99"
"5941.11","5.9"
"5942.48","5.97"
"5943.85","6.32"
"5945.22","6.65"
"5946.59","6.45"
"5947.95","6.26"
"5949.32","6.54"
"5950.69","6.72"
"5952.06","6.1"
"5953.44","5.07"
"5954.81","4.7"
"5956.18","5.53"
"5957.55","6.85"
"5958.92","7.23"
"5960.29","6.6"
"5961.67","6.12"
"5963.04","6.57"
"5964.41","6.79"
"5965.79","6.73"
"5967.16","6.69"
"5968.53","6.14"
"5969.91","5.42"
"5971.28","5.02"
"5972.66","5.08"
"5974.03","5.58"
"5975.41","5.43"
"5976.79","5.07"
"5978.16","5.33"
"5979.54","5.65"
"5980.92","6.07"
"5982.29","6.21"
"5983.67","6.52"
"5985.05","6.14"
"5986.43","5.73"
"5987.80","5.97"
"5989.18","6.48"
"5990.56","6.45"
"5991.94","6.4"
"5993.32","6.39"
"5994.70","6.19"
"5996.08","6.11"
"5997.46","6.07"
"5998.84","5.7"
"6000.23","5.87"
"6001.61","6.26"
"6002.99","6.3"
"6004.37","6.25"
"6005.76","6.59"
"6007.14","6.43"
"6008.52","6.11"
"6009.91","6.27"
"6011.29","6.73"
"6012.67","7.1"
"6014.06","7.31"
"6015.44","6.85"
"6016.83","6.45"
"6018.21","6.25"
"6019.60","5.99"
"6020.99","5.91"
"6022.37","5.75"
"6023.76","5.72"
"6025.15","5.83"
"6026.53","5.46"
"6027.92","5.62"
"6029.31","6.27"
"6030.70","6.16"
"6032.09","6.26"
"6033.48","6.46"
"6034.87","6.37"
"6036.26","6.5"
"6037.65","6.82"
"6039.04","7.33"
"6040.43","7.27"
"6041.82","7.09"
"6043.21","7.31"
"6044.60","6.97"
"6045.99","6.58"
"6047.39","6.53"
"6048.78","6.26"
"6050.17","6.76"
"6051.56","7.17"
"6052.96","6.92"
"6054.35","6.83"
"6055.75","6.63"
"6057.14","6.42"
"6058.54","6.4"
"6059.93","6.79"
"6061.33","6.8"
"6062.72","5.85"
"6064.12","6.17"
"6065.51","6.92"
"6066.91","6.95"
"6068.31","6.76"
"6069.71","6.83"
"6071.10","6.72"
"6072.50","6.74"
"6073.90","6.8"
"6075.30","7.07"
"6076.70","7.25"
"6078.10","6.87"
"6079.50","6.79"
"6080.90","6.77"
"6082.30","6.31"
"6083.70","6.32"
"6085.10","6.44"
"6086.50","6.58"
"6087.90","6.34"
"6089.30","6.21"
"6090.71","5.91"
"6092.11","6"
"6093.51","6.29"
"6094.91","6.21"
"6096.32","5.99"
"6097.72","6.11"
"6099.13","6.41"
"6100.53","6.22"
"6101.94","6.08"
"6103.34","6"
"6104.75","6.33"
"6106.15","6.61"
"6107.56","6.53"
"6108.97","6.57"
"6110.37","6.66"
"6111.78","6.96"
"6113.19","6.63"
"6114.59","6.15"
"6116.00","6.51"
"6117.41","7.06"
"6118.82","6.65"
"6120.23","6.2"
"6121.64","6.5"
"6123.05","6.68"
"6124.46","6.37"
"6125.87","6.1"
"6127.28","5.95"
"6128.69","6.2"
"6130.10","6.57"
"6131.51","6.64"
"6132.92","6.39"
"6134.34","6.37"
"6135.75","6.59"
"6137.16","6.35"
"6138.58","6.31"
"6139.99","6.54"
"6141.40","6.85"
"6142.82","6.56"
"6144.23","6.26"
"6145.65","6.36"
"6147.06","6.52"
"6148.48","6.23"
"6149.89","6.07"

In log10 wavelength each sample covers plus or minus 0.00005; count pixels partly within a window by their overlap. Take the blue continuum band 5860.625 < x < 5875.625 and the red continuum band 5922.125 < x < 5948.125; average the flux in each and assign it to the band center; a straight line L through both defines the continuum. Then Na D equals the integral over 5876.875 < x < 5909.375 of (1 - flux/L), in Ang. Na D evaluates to 2.06 Ang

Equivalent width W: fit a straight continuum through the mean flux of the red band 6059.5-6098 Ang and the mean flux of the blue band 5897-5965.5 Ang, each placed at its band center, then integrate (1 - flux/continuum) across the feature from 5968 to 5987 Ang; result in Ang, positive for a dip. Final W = 1.7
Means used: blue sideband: 6.08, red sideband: 6.53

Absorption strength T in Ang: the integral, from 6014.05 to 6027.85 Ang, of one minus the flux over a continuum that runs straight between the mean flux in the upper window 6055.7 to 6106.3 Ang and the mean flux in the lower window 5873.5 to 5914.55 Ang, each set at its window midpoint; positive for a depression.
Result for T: 0.5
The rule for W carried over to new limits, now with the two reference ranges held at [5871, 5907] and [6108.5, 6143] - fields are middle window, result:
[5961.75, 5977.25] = 0.4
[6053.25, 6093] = -1.5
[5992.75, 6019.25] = -0.9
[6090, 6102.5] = 0.5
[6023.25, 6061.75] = -1.8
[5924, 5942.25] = -0.2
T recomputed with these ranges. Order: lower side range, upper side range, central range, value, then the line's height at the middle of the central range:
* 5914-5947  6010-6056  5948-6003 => 1.6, 6.23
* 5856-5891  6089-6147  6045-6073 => -1.5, 6.33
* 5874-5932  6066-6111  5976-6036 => 0.5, 6.22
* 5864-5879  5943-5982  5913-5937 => 1.1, 6.21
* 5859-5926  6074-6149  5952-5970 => -0.4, 6.09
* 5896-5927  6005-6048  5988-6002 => 0.3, 6.31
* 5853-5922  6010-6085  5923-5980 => 1.7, 6.21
